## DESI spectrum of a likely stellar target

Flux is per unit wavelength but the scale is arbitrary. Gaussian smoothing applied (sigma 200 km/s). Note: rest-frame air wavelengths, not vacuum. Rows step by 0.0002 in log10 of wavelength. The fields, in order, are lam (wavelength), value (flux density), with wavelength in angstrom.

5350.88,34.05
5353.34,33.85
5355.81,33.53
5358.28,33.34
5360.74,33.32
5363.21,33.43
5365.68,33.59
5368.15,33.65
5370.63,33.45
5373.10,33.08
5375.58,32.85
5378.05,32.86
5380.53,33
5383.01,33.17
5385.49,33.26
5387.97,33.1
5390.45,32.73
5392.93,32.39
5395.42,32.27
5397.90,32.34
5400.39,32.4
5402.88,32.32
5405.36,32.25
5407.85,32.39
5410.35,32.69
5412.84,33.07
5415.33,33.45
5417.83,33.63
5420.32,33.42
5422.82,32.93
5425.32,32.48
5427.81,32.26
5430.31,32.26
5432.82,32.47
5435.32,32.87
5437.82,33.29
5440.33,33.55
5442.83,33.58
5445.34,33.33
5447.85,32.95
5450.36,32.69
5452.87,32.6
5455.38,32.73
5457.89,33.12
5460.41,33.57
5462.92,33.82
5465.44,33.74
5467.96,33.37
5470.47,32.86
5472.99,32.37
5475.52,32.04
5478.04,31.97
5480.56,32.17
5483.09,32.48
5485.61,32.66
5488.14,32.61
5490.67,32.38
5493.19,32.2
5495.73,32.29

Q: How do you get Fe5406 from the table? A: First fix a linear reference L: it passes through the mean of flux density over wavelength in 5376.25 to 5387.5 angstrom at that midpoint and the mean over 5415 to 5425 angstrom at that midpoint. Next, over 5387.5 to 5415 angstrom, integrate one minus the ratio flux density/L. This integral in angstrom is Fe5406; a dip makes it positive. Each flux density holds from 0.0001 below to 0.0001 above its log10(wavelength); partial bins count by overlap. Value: 0.50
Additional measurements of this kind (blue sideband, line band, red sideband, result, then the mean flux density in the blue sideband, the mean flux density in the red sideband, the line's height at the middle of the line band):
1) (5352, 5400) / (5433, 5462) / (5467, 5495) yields -0.4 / 33.1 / 32.5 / 32.7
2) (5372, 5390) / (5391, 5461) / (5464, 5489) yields 0.0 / 33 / 32.6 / 32.8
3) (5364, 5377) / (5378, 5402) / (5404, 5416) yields 0.2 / 33.3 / 32.7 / 33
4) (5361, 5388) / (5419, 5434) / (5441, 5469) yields 0.3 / 33.2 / 33.2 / 33.2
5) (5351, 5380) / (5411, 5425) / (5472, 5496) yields -0.1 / 33.4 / 32.3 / 32.9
